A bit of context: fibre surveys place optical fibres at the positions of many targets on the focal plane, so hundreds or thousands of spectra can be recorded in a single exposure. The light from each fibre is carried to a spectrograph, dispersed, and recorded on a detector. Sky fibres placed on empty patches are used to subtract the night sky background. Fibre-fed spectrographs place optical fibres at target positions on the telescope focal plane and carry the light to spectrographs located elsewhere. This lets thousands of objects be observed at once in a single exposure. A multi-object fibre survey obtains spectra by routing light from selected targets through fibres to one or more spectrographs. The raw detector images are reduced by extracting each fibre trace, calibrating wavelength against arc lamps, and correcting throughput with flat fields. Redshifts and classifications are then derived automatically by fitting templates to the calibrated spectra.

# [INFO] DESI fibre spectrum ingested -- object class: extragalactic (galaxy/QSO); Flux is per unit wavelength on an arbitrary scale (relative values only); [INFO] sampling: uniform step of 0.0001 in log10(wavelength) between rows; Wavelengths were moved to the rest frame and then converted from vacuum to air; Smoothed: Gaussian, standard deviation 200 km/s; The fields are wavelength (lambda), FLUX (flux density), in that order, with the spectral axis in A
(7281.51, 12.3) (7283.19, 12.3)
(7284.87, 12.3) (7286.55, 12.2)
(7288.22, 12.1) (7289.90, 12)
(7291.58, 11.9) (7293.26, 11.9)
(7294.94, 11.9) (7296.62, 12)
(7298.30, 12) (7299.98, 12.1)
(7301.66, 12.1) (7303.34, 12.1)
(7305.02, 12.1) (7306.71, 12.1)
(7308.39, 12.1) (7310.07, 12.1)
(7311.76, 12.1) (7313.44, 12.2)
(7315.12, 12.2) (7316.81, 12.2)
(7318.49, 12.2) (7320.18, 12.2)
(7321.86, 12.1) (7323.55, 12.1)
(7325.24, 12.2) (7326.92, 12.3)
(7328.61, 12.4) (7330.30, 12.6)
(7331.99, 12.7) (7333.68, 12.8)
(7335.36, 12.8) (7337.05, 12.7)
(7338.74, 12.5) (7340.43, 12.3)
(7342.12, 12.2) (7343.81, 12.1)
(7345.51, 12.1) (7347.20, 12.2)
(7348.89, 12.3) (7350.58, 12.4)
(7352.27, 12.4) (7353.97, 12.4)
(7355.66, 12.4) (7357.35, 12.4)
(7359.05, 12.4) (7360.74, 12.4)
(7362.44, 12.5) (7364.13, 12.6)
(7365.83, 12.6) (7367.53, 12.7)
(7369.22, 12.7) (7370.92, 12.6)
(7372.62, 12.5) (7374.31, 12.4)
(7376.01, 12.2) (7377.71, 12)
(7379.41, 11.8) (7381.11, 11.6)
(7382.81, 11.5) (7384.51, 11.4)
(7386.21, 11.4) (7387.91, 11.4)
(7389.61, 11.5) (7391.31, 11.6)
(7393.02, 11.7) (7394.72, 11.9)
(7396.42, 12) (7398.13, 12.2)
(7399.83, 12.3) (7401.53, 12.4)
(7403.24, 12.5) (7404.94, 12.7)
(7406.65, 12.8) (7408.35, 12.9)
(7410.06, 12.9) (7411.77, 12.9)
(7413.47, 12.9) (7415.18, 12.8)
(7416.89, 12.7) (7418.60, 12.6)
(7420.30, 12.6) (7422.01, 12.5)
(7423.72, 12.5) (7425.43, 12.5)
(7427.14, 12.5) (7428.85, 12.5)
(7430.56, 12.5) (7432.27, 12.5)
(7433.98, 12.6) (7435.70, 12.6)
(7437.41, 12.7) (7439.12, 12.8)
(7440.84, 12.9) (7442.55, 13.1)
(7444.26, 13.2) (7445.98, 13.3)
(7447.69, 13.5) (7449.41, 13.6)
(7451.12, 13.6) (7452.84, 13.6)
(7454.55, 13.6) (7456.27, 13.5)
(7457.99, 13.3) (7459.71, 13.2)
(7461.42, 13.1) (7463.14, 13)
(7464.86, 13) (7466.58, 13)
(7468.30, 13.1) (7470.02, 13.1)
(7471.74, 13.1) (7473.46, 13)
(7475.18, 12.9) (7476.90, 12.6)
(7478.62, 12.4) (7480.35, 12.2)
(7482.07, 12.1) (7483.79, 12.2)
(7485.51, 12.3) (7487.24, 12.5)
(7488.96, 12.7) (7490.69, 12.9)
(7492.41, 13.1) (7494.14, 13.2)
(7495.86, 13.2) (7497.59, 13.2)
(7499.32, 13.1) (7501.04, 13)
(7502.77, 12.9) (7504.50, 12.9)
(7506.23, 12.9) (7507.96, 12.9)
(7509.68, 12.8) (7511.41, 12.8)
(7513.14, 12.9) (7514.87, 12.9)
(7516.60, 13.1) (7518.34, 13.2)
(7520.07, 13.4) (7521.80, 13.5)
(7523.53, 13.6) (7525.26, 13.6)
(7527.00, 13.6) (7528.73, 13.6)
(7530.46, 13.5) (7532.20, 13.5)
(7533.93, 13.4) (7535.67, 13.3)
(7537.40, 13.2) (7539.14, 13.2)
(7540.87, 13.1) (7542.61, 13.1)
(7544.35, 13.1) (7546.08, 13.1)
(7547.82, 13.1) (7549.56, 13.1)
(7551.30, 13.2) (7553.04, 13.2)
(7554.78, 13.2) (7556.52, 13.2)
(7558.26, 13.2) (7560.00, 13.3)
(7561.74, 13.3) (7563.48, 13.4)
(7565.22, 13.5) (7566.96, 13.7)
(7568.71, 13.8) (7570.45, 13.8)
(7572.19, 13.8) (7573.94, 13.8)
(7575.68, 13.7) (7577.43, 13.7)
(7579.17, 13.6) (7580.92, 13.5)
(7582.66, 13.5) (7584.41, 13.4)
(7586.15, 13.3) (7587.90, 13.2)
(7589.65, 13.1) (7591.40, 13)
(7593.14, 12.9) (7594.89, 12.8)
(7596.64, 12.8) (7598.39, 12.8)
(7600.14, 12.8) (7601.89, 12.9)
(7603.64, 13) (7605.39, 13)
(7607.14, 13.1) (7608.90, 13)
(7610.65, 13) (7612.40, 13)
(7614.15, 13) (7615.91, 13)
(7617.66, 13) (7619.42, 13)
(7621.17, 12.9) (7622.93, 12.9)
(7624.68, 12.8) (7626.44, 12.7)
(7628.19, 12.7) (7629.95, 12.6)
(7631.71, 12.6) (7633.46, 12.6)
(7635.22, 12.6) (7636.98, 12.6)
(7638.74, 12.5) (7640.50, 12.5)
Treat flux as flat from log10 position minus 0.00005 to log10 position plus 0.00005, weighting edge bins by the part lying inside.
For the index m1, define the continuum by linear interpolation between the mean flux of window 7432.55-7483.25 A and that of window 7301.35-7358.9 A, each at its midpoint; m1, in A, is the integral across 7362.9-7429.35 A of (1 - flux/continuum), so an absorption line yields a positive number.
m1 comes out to 1.9 A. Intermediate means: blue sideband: 12.3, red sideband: 13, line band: 12.3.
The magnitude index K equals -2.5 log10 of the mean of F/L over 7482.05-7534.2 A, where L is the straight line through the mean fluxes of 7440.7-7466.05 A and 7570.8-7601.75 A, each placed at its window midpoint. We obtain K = 0.02 mag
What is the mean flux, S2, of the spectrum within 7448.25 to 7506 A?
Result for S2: 13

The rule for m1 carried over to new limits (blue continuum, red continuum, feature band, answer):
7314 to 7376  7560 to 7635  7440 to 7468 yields -1.2 A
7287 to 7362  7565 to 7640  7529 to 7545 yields -0.5 A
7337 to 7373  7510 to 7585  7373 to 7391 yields 1.2 A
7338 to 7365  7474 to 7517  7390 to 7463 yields -1.0 A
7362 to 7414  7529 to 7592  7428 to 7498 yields -1.2 A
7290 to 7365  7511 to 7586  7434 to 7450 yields -0.3 A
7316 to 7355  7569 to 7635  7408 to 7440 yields -0.1 A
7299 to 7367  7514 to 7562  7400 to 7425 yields 0.0 A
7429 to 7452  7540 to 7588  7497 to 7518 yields 0.4 A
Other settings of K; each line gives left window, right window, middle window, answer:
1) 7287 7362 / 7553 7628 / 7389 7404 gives 0.04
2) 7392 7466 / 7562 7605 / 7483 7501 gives 0.01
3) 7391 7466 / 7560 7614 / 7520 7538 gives -0.03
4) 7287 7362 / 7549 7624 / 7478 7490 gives 0.04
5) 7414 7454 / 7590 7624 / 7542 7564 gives -0.02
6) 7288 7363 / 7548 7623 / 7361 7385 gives 0.02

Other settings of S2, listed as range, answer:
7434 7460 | 13.2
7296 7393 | 12.2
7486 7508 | 12.9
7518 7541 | 13.4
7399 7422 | 12.7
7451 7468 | 13.3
